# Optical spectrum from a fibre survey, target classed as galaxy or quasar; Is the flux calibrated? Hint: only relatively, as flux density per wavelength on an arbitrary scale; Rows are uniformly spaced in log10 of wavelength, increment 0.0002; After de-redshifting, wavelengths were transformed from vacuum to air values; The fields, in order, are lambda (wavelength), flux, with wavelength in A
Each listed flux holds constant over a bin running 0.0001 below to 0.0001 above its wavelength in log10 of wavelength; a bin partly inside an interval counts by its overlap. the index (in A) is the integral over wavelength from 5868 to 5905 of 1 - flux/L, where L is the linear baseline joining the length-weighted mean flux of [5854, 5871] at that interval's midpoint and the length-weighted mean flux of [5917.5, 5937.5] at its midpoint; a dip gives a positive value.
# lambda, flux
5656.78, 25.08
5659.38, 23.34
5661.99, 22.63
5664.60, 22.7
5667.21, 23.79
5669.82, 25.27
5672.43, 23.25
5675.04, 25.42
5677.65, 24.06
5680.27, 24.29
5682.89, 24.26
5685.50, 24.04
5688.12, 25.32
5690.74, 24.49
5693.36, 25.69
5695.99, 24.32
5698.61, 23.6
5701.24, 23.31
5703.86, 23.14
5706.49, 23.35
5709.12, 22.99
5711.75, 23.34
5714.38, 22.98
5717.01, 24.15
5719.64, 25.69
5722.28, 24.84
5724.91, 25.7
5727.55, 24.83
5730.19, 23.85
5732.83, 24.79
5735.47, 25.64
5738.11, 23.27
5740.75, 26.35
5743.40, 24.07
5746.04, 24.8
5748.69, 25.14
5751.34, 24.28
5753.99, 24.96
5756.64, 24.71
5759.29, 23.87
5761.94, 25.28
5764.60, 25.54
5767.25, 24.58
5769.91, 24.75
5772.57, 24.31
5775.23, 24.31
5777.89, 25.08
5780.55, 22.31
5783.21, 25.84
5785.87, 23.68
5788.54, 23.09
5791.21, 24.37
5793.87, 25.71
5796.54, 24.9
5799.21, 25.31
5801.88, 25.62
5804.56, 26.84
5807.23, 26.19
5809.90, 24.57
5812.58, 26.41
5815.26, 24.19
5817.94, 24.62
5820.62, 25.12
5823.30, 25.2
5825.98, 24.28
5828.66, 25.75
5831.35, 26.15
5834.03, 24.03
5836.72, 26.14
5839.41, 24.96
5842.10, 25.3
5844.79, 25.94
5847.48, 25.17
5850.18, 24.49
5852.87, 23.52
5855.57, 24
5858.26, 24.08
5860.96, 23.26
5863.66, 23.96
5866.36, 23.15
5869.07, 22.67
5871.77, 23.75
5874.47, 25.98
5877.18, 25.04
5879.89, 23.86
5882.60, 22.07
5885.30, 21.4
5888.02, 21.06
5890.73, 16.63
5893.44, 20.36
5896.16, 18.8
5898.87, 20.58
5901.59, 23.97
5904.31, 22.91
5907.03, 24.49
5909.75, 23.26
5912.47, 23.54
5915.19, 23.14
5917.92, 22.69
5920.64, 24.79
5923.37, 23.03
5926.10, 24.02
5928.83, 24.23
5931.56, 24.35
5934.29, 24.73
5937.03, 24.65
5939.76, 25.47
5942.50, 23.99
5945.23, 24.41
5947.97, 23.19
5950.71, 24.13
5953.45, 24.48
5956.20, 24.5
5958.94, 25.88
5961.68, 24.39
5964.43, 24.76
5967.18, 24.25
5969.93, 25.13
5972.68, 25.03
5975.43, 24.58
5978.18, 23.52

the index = 2.6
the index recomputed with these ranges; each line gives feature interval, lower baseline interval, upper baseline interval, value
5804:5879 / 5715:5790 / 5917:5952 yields -1.2 A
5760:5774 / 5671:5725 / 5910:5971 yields -0.4 A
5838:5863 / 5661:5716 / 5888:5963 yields -1.1 A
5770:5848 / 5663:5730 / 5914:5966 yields -2.6 A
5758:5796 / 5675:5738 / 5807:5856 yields 0.4 A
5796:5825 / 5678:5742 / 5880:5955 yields -2.0 A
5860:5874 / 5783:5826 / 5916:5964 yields 0.7 A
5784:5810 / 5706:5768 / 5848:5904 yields -1.5 A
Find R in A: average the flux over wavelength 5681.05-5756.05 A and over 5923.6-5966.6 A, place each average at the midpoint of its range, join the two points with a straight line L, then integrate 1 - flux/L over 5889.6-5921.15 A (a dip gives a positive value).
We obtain 3.1 A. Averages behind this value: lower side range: 24.4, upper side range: 24.4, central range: 22.1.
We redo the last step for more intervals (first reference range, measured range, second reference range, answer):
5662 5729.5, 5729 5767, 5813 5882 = -0.7 A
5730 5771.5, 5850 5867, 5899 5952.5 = 0.3 A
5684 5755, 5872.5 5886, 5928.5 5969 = 0.4 A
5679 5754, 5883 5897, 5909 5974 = 2.6 A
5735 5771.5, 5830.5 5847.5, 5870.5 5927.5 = -1.3 A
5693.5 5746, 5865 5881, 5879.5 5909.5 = -1.7 A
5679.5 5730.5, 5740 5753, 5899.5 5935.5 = -0.4 A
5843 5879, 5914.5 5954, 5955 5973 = 0.9 A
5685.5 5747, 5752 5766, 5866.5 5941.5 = -0.5 A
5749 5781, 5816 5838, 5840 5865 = -0.6 A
